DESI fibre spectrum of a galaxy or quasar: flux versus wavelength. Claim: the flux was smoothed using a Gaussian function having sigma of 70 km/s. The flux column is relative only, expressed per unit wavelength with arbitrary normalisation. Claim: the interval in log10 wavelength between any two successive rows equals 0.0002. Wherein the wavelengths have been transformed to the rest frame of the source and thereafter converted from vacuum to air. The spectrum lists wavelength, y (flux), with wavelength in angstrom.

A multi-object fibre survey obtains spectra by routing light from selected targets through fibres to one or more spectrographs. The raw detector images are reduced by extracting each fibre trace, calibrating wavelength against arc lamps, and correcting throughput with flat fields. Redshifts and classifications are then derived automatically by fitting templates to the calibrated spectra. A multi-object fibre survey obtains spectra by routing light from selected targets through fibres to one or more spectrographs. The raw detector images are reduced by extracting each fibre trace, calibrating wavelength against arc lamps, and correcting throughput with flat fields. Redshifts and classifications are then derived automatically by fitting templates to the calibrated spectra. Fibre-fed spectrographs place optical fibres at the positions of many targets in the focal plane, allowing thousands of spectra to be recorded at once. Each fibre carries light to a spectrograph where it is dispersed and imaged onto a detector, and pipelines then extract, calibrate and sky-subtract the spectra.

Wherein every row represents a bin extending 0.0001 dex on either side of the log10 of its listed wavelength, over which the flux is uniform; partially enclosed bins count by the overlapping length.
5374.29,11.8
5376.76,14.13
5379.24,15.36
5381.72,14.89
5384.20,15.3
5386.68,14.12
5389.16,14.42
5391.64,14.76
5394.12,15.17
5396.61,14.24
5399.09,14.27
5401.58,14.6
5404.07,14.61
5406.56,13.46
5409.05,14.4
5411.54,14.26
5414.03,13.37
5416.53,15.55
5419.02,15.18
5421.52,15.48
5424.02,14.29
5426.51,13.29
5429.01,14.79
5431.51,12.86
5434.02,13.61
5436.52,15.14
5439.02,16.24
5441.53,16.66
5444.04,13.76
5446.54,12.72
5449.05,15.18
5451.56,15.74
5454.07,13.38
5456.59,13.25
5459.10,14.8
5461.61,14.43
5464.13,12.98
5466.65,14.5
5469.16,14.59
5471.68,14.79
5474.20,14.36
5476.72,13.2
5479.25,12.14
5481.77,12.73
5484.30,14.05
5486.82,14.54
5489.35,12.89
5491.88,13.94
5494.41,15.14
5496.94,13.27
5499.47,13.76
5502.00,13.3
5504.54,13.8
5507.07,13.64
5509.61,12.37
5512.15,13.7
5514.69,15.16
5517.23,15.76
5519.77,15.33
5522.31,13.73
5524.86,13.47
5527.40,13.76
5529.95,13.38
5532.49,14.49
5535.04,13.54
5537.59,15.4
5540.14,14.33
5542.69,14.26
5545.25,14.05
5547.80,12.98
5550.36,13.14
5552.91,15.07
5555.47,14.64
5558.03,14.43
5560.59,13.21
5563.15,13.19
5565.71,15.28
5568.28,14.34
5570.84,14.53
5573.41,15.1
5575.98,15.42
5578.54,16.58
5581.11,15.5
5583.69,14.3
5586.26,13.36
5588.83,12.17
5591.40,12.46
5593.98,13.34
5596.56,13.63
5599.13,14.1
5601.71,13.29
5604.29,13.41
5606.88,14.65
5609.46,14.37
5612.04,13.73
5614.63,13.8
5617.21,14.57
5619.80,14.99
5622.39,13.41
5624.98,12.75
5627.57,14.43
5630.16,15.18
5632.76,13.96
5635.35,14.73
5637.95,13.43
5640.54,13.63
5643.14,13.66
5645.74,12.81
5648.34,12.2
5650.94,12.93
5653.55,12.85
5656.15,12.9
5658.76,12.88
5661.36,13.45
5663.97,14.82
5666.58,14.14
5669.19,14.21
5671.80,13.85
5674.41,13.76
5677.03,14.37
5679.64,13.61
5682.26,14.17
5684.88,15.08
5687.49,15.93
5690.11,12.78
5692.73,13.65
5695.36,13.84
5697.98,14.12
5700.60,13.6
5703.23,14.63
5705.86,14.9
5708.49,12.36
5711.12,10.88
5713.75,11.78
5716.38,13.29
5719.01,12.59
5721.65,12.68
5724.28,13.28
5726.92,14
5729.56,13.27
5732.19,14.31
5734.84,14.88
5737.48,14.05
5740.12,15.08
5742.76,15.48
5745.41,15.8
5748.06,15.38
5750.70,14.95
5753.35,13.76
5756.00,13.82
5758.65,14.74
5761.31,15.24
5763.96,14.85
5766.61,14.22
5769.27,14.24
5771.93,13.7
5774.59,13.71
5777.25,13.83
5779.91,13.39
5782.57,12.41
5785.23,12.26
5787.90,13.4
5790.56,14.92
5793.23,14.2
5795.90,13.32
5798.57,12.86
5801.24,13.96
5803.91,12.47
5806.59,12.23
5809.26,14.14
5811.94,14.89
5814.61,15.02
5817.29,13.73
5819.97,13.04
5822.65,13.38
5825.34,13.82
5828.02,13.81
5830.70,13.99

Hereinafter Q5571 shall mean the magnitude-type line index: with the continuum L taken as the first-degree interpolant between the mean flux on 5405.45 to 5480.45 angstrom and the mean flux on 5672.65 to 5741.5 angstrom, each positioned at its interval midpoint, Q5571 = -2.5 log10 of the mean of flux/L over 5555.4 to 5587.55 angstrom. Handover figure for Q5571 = -0.04 mag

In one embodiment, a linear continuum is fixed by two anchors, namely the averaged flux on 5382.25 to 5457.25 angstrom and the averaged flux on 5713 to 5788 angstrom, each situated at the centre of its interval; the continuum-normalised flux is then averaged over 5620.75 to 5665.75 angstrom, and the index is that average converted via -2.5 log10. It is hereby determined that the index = 0.05 mag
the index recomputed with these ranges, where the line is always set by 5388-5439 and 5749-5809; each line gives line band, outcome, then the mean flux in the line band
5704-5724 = 0.09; 12.7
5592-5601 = 0.04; 13.6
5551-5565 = 0.00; 14.1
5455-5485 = 0.04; 13.8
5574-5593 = -0.01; 14.3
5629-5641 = -0.01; 14.2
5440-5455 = -0.02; 14.6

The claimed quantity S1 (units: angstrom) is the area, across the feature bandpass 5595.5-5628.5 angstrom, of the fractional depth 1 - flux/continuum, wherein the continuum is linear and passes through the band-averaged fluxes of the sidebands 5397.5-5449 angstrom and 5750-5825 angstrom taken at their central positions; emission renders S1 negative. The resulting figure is 0.4 angstrom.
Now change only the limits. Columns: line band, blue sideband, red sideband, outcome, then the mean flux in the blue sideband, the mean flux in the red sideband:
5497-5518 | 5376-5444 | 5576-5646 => 0.6 angstrom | 14.6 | 14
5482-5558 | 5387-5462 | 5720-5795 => 1.8 angstrom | 14.5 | 14.1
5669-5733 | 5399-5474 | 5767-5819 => 0.9 angstrom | 14.4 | 13.6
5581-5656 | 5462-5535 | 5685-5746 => 0.9 angstrom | 13.9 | 13.8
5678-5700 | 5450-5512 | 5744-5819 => -0.3 angstrom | 13.8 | 14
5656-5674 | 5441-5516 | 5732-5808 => 0.3 angstrom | 13.9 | 14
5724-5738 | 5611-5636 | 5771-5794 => -0.3 angstrom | 14.1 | 13.5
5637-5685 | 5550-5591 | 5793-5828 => 1.7 angstrom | 14.4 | 13.6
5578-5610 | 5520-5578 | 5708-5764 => 0.7 angstrom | 14.2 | 13.9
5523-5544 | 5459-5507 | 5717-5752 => -0.2 angstrom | 13.8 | 14.3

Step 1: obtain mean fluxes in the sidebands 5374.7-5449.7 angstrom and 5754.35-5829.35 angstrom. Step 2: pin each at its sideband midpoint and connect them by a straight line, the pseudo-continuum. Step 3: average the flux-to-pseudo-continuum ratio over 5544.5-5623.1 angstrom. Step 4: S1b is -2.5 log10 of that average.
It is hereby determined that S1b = 0.01 mag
